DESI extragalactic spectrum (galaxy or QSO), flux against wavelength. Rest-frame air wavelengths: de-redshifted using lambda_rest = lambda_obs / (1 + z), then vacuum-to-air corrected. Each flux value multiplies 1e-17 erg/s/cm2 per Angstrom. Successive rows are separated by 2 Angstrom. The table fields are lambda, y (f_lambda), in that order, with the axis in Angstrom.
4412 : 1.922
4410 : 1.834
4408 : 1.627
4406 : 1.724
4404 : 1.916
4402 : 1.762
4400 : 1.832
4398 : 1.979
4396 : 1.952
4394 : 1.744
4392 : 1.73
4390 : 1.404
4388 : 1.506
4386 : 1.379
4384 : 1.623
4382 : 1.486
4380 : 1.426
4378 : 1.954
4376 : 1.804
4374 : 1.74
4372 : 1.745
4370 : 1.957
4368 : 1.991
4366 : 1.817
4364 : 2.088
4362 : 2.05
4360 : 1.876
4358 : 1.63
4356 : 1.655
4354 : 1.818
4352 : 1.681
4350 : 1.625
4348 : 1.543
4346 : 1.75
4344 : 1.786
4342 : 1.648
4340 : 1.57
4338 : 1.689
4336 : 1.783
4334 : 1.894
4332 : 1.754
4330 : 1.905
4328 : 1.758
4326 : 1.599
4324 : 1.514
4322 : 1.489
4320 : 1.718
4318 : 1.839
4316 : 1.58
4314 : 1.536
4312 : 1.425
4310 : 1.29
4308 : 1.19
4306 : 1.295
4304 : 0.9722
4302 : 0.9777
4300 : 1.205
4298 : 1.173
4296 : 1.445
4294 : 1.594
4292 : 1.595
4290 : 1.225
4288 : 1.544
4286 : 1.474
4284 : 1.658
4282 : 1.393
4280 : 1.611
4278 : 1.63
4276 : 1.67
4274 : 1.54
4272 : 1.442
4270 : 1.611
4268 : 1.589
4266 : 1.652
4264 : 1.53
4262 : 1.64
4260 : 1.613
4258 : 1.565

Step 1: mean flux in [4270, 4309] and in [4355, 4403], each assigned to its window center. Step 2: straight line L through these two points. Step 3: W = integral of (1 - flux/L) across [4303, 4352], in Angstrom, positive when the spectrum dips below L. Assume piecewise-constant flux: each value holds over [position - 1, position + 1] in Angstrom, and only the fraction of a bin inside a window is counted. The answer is -1.1 Angstrom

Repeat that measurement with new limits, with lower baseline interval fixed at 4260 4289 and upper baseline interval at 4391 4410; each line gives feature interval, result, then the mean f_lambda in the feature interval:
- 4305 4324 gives 1.9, 1.49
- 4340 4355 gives 0.2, 1.68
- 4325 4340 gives -0.7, 1.76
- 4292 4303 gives 2.1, 1.31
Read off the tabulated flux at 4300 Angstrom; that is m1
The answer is 1.205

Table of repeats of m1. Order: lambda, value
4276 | 1.67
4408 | 1.627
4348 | 1.543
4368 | 1.991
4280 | 1.611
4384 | 1.623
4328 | 1.758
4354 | 1.818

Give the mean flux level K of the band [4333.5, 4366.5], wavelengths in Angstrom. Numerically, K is 1.76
